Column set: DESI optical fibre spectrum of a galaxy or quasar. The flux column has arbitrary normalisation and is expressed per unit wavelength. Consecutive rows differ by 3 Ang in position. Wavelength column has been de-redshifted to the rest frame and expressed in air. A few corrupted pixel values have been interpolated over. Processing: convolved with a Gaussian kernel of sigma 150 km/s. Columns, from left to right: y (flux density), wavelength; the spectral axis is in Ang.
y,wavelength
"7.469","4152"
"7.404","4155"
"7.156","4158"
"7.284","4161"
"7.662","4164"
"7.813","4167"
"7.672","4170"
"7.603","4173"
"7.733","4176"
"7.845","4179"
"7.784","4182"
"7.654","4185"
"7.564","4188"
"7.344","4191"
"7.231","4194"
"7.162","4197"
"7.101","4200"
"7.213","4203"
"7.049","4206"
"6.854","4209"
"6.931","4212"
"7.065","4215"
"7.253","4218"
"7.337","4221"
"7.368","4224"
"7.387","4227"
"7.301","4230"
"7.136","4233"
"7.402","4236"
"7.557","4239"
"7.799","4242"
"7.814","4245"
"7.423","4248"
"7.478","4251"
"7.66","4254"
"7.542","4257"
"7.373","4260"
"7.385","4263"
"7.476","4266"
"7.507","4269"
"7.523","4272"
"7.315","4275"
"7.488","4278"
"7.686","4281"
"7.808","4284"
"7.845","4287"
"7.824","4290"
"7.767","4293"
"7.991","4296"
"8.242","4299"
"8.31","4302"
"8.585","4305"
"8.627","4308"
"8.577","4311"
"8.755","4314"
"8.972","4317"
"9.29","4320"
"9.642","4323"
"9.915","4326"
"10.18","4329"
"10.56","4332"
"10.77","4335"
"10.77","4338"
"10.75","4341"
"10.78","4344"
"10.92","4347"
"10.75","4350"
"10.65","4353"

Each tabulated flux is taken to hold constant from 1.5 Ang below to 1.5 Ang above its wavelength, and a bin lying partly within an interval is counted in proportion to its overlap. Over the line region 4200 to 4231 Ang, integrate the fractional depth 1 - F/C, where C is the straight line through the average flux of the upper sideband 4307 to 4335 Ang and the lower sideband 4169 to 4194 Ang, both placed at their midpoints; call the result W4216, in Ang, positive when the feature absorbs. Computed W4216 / 3.5 Ang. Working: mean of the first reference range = 7.62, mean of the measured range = 7.17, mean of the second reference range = 9.48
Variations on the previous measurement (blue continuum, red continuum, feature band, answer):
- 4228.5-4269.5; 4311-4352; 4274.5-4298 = 2.51 Ang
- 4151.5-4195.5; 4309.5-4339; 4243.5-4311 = 9.50 Ang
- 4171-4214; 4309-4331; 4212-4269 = 4.82 Ang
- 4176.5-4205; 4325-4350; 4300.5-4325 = 2.94 Ang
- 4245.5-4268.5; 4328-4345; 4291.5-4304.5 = 1.43 Ang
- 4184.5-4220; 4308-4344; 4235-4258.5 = 1.58 Ang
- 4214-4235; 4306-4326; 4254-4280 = 2.00 Ang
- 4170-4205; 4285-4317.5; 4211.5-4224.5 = 0.84 Ang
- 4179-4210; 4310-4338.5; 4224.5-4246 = 1.63 Ang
